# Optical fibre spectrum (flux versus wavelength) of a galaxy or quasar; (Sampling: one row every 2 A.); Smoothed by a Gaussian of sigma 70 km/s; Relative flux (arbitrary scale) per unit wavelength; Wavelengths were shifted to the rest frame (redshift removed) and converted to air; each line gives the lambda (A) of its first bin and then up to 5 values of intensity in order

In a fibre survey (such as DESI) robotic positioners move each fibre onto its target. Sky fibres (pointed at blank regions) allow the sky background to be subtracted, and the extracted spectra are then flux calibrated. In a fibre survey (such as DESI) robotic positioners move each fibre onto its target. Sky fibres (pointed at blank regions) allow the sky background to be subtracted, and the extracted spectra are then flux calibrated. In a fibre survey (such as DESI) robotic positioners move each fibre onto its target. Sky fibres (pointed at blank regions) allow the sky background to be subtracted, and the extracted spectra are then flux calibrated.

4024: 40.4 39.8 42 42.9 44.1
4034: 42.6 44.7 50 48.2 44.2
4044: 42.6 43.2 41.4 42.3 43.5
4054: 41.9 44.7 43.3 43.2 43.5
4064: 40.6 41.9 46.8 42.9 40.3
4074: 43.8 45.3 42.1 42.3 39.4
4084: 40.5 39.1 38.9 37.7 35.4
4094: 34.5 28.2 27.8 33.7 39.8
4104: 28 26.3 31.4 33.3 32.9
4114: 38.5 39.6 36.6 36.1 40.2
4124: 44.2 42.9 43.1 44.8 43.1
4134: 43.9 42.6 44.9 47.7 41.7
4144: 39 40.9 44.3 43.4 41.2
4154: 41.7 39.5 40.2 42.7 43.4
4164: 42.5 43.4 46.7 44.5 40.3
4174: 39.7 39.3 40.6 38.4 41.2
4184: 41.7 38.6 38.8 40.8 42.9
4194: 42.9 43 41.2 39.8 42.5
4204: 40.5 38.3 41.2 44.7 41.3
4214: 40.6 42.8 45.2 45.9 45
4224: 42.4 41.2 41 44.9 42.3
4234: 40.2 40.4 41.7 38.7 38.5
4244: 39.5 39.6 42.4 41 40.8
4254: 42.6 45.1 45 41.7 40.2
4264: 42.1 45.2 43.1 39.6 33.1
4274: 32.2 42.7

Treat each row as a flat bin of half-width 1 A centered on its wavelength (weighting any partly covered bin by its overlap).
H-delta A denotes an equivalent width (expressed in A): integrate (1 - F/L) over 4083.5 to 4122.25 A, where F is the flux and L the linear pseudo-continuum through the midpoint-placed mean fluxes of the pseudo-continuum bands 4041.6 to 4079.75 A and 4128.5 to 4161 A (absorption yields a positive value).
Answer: 7.3 A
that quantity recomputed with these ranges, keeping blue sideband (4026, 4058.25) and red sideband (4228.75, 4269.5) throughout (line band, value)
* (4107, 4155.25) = 2.4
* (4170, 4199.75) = 1.1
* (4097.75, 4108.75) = 3.0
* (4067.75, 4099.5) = 3.3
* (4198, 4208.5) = 0.4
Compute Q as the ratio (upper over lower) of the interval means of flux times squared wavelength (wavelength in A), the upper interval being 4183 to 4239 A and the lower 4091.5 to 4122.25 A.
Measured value 1.3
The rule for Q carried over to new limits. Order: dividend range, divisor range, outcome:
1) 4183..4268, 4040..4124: 1.15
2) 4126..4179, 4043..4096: 1.07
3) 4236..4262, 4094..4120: 1.33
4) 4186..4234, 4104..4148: 1.11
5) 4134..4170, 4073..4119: 1.21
